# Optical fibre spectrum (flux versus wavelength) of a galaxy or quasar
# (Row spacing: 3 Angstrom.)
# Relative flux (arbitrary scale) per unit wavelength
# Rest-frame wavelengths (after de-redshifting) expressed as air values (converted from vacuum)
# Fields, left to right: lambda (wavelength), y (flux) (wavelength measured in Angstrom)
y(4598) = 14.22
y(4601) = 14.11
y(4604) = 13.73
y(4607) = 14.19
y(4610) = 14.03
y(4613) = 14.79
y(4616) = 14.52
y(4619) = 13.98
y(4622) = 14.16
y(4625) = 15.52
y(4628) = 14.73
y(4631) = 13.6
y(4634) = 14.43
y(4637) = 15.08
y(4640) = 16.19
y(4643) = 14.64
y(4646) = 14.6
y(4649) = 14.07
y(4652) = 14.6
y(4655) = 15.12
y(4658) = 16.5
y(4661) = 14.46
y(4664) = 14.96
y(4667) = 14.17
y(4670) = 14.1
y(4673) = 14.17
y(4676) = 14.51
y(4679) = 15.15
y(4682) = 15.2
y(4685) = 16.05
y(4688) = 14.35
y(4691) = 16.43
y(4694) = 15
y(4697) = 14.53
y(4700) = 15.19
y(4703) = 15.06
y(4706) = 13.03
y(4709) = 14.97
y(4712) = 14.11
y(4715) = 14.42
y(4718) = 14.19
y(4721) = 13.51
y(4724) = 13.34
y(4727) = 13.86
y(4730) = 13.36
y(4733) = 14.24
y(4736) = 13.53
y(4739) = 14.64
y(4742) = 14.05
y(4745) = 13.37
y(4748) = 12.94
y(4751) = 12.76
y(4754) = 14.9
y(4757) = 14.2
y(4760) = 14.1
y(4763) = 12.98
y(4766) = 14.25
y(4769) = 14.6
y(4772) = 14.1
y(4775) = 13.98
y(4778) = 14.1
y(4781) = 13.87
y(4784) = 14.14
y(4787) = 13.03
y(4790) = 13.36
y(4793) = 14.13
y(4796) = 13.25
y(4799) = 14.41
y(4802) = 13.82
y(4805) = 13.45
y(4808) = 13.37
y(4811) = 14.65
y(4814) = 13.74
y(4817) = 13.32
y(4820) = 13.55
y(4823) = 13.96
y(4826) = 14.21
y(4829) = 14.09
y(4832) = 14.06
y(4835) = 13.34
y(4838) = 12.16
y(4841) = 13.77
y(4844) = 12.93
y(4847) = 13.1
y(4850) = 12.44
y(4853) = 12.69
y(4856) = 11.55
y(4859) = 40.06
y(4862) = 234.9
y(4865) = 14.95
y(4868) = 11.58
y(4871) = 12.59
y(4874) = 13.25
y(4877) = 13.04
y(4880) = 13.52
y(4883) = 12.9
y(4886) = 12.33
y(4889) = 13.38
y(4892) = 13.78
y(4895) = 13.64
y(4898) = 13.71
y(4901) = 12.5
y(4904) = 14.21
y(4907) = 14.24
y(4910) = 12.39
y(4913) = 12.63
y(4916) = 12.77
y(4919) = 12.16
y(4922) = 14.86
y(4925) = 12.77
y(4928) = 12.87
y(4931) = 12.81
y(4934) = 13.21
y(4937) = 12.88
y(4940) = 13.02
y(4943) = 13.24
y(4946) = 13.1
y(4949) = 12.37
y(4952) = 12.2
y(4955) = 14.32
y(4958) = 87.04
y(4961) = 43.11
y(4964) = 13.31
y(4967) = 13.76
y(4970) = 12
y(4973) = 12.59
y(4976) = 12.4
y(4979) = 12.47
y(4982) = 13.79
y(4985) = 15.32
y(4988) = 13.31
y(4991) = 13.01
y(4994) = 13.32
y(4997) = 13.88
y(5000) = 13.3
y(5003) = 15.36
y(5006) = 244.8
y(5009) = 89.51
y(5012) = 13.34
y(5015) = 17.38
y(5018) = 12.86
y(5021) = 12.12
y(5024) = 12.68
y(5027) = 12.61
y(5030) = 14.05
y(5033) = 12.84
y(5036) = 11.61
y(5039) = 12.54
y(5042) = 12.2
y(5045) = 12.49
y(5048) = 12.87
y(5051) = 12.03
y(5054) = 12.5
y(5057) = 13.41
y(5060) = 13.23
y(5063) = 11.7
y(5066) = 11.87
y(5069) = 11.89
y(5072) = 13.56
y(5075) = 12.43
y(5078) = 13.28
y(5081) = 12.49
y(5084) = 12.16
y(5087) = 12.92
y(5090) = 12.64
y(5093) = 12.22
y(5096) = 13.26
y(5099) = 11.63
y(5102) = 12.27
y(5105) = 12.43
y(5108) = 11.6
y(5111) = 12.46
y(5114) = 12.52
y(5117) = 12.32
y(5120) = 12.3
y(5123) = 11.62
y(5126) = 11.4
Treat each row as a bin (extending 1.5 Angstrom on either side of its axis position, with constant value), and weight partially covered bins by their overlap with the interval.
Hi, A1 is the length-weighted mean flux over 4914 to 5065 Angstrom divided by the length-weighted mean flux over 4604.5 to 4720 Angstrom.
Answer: 1.45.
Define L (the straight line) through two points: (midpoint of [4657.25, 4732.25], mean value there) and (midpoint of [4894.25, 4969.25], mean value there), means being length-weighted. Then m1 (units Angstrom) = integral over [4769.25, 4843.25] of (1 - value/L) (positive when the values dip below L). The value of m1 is 9.8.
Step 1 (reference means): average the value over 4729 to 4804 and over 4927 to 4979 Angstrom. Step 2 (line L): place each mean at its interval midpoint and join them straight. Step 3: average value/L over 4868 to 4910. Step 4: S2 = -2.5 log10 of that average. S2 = 0.29 mag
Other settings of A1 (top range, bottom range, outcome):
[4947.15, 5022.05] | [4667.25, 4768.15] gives 2.10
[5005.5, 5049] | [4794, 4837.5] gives 2.10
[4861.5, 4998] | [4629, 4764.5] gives 1.30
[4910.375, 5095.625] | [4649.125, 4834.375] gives 1.39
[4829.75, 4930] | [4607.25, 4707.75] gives 1.39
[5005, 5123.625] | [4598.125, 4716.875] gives 1.33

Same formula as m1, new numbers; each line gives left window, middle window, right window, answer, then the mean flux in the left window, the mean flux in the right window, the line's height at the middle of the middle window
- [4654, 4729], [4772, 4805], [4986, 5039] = 9.7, 14.6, 30.8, 19.5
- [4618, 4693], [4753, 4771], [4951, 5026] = 5.0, 14.8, 29.9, 19.7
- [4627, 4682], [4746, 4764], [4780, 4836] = 0.6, 14.7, 13.8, 14.1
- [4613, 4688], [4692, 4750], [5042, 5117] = 1.3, 14.8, 12.5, 14.4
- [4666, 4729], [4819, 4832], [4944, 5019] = 4.5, 14.5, 29.9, 21.5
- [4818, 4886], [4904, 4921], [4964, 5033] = 8.2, 24.1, 26.8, 25.2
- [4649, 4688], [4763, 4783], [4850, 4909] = 6.1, 14.9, 25.8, 20.3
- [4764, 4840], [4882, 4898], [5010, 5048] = 0.7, 13.8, 14.1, 13.9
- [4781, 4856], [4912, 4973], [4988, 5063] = 8.1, 13.5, 25.5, 20.7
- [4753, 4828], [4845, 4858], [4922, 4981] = 1.7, 13.9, 18.3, 15.5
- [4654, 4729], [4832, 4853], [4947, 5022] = 8.8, 14.6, 29.9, 22.5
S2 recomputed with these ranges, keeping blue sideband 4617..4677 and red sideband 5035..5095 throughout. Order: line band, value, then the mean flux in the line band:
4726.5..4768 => 0.027 mag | 13.8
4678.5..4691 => -0.062 mag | 15.3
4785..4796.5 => 0.035 mag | 13.5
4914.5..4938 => 0.016 mag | 13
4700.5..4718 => 0.000 mag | 14.4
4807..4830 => -0.006 mag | 13.9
